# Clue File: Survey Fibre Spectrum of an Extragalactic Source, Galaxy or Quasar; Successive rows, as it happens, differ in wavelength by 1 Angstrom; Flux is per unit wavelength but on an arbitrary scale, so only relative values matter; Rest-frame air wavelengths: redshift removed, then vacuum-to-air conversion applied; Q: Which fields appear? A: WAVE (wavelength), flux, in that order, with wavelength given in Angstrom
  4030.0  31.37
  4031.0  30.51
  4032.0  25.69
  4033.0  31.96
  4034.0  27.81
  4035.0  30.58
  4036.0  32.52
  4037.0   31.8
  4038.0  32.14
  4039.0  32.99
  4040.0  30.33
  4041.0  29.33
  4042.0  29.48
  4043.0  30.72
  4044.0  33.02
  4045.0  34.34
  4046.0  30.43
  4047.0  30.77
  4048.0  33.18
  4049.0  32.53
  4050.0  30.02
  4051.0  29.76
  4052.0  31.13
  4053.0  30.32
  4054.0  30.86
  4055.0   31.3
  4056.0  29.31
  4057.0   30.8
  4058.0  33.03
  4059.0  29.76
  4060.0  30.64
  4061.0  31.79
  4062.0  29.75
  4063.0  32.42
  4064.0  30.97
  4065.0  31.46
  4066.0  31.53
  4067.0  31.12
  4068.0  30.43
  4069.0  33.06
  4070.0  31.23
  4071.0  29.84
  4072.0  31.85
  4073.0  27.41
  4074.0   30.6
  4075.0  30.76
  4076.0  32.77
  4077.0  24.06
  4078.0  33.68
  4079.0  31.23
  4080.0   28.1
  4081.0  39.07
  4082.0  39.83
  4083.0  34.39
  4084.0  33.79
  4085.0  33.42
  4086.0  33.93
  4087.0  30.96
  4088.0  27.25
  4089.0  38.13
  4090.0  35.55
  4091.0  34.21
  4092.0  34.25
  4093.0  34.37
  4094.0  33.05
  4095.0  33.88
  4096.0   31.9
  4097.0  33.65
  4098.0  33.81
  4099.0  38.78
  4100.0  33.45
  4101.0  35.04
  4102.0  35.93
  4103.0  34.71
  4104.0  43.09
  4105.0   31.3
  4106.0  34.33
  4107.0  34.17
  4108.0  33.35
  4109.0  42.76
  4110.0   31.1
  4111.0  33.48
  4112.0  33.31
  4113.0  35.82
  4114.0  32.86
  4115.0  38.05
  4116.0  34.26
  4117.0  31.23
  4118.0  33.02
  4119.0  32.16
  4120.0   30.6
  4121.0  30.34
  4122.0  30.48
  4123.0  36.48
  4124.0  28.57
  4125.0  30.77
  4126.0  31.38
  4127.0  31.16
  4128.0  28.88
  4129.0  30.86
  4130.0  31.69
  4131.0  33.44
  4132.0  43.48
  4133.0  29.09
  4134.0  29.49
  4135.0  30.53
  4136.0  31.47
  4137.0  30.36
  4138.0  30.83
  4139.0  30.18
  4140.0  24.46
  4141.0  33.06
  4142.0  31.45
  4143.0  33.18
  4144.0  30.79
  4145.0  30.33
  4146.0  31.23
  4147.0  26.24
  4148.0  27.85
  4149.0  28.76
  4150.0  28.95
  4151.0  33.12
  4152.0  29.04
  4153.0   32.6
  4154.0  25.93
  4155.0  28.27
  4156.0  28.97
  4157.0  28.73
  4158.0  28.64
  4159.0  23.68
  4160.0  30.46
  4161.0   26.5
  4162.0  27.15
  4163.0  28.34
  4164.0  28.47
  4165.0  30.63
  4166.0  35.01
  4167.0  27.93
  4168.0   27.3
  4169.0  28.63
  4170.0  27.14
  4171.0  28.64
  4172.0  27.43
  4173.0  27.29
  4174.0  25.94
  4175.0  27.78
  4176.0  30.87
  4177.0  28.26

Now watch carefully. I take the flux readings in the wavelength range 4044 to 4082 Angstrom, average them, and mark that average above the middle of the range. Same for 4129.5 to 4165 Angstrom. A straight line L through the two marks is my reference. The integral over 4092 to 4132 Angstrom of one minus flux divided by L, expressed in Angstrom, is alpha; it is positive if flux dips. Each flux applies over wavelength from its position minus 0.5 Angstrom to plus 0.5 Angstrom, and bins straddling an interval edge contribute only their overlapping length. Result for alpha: -4.2 Angstrom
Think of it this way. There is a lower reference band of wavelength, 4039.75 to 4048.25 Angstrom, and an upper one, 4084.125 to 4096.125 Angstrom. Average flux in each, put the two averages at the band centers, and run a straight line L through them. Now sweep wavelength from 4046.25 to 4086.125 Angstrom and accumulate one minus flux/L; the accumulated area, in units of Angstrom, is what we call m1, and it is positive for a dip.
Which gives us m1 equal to 1.0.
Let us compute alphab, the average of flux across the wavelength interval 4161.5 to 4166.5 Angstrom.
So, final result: 29.9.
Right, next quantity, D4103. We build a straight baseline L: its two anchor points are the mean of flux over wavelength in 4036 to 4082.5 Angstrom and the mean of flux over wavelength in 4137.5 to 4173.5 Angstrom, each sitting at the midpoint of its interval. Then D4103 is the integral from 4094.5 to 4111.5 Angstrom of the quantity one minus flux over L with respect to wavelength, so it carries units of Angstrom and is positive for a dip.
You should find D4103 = -2.6 Angstrom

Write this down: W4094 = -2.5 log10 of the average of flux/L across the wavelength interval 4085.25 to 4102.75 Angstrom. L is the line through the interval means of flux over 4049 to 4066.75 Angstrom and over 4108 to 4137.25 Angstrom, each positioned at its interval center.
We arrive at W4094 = -0.07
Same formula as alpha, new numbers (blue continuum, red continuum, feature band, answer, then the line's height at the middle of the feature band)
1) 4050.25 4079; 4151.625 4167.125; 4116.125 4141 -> -1.63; 29.4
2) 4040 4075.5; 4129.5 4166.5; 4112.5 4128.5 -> -1.00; 30.3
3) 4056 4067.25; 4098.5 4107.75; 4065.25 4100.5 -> 0.74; 33.4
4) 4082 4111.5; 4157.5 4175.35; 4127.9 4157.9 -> -0.12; 30.3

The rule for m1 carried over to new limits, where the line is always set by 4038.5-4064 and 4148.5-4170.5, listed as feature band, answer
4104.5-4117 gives -1.9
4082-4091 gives -1.0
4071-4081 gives 0.0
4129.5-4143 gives -1.0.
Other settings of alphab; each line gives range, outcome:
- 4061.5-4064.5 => 31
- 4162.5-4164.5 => 28.4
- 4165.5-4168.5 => 30.1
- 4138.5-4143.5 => 30.5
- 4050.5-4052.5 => 30.4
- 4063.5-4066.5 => 31.3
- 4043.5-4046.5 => 32.6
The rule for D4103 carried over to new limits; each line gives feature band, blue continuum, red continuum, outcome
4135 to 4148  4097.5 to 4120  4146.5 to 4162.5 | 0.0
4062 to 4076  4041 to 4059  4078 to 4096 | 0.6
